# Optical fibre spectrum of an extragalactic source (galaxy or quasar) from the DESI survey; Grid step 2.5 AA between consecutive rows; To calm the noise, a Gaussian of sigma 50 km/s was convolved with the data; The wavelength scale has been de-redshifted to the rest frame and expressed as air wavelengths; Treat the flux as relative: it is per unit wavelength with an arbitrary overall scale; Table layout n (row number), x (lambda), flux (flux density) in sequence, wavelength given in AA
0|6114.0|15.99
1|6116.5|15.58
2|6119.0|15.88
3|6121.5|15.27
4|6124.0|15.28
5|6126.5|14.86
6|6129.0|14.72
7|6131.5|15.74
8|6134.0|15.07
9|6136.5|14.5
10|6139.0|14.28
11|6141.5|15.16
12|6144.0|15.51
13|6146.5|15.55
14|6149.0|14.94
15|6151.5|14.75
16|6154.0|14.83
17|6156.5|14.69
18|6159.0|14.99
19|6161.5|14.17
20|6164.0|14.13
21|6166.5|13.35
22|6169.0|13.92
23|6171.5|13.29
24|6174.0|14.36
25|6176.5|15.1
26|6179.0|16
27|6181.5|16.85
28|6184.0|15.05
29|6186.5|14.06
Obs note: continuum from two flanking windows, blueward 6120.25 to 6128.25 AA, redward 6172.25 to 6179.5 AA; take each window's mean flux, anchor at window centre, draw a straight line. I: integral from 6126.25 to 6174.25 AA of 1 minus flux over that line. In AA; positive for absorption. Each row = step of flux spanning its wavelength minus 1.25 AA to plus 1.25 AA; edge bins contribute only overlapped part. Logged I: 1.22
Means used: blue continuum 15.1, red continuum 14.9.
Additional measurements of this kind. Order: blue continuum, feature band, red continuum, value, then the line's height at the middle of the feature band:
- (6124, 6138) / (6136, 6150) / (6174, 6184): 0.1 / 15.2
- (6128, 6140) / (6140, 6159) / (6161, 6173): -0.9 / 14.4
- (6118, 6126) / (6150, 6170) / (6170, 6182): 1.0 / 15.1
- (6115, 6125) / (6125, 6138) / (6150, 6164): 0.2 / 15.2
